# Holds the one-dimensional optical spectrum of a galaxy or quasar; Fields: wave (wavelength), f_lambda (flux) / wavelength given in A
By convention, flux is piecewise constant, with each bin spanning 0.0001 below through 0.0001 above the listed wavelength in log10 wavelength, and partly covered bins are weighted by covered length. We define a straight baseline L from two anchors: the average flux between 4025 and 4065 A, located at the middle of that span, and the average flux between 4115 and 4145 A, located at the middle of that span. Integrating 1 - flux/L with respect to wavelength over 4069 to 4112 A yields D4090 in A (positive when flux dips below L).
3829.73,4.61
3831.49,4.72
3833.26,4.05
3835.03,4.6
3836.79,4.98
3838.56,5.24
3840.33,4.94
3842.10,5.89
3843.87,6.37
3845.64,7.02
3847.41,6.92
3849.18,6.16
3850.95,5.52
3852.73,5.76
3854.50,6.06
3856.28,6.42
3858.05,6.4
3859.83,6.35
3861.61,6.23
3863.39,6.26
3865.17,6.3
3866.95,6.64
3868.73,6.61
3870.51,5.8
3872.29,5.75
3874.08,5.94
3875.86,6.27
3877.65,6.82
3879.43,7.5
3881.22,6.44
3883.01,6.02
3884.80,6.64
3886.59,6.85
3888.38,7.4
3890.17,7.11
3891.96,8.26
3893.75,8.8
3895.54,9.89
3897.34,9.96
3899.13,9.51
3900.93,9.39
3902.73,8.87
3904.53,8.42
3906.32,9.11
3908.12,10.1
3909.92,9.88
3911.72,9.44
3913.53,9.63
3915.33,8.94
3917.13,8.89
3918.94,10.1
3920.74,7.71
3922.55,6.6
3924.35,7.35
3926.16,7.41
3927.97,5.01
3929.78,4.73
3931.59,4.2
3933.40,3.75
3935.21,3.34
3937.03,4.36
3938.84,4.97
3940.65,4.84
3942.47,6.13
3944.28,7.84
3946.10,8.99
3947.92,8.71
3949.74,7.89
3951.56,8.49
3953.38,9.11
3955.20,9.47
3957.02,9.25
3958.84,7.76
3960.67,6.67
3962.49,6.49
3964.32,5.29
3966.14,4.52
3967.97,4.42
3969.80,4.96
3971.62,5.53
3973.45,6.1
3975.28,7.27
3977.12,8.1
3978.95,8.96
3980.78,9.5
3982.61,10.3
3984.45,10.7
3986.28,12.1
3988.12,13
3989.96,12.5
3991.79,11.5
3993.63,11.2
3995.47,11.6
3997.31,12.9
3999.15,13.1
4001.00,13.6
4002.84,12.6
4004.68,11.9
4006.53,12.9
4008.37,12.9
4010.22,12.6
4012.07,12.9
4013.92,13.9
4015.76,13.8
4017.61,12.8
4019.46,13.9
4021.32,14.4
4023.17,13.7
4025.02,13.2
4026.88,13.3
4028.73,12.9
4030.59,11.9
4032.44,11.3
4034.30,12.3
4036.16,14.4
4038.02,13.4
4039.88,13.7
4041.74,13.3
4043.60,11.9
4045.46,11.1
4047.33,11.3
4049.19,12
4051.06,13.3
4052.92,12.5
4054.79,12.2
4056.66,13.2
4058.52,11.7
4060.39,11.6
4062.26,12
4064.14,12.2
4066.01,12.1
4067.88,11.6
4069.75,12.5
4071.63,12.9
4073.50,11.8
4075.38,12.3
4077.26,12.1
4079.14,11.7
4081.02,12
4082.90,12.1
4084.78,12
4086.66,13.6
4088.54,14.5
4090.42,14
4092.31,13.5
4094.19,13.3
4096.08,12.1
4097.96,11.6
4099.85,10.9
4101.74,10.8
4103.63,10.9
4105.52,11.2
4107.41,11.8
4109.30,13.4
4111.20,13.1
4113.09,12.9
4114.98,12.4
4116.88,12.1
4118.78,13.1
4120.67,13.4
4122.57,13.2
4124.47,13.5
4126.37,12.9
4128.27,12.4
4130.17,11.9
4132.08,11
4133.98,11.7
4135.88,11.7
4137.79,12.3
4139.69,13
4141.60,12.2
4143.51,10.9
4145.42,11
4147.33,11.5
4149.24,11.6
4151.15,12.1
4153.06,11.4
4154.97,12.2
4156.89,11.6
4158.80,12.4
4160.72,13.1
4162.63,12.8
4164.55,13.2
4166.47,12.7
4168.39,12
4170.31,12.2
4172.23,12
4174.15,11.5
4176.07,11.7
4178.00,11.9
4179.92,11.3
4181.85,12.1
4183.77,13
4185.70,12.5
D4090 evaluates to 0.2 A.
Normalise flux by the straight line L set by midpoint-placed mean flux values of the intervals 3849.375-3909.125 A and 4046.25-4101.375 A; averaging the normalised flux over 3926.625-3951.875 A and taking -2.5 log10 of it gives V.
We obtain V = 0.44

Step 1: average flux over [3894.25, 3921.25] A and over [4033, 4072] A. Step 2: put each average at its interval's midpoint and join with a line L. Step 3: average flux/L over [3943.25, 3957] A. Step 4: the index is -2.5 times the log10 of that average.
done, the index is 0.18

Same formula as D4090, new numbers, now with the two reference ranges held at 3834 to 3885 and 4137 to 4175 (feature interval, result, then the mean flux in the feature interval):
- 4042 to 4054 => -2.63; 12.1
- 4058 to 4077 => -3.27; 12.1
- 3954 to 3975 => 4.46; 6.47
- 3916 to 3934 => 1.84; 6.65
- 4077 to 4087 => -1.49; 12.2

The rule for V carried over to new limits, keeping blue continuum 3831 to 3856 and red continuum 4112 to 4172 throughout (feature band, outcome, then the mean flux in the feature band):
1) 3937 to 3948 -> 0.19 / 6.56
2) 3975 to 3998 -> -0.22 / 10.8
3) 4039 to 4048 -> -0.22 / 12.3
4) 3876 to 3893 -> -0.07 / 6.99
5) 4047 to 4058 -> -0.21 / 12.5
